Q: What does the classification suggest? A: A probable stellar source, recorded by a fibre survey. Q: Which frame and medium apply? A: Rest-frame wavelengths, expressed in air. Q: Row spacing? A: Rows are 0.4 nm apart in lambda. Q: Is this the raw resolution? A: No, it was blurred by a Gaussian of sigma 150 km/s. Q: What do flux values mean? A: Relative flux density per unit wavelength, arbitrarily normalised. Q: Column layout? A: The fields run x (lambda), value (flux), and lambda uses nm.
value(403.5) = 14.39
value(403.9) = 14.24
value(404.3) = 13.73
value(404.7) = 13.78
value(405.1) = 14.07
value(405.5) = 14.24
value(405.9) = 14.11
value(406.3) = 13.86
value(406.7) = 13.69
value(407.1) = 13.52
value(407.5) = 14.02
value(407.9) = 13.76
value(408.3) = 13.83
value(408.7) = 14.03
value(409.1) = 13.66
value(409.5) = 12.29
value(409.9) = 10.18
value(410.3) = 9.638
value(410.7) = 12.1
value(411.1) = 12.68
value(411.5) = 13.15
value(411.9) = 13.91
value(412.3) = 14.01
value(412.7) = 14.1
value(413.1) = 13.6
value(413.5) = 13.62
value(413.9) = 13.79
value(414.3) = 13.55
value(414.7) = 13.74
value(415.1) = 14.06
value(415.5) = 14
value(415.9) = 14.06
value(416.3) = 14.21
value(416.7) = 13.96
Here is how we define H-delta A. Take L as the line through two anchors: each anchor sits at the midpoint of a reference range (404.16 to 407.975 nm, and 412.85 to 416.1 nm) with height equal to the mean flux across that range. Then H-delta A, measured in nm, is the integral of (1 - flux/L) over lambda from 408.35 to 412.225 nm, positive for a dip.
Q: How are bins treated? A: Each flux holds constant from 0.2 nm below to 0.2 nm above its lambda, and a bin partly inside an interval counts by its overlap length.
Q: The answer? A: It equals 0.37 nm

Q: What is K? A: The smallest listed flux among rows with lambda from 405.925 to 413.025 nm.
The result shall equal 9.638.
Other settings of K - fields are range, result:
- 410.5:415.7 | 12.1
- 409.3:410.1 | 10.18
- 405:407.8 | 13.52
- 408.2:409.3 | 13.66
